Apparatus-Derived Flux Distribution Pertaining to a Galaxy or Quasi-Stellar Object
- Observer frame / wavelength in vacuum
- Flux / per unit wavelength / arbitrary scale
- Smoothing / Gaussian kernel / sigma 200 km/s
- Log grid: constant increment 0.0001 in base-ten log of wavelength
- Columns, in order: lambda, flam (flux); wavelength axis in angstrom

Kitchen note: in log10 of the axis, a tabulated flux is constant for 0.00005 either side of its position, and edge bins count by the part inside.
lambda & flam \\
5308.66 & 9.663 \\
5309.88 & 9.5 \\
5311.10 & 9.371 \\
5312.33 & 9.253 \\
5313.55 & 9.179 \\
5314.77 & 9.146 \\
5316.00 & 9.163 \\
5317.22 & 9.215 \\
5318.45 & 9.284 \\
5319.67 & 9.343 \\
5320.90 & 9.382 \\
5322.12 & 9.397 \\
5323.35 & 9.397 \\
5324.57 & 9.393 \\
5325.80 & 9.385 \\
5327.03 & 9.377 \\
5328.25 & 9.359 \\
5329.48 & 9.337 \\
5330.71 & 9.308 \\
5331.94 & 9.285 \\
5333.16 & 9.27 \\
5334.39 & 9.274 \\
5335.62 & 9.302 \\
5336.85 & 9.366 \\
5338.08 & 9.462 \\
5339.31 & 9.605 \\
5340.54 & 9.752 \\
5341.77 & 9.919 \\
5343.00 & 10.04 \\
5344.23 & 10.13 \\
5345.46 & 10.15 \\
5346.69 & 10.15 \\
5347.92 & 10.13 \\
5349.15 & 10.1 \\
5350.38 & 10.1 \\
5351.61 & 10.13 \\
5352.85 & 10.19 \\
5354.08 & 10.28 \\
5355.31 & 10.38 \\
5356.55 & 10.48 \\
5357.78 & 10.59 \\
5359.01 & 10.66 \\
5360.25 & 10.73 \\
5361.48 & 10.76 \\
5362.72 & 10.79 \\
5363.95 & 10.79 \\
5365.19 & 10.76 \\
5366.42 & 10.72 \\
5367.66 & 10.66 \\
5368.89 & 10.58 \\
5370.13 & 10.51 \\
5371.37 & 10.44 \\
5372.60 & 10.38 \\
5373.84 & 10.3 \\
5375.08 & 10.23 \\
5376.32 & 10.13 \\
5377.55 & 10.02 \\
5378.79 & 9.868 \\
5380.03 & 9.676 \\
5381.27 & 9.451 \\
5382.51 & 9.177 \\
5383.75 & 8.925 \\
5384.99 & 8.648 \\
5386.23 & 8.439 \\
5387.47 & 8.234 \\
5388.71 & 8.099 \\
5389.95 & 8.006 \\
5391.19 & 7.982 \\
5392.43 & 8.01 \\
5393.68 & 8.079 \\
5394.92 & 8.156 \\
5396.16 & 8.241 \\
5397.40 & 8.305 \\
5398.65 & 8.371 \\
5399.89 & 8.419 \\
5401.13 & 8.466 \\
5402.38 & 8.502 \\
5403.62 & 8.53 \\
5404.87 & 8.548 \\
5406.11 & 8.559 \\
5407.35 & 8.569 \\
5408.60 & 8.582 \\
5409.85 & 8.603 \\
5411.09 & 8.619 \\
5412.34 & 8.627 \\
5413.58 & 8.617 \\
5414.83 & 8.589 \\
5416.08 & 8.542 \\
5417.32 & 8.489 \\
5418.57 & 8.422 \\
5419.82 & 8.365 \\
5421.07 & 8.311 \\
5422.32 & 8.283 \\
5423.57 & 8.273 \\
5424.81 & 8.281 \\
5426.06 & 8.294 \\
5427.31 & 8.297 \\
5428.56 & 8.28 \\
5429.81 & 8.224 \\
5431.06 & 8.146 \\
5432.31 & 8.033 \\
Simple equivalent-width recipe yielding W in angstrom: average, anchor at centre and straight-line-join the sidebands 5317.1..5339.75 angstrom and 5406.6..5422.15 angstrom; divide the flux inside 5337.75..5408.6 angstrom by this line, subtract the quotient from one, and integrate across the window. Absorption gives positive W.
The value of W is -5.0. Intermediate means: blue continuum 9.35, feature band 9.56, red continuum 8.52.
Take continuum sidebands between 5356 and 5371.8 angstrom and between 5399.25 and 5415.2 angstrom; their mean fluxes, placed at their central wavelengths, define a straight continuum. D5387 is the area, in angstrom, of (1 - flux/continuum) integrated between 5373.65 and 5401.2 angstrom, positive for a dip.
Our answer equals 2.1 angstrom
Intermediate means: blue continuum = 10.7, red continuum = 8.56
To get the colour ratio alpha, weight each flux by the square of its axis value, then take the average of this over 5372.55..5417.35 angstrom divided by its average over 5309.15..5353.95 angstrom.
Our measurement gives 0.94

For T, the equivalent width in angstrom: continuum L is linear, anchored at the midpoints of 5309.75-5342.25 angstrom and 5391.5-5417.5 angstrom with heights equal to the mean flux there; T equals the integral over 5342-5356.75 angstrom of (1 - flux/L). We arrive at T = -1.8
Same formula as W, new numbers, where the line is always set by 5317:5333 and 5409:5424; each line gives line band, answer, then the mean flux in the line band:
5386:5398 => 0.78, 8.15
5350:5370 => -3.39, 10.5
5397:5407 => 0.17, 8.47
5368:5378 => -1.63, 10.3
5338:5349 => -0.95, 9.96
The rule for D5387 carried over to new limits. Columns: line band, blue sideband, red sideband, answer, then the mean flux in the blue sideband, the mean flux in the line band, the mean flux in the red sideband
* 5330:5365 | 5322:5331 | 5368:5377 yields -0.8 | 9.36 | 10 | 10.4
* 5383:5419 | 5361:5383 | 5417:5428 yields 2.8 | 10.3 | 8.42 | 8.33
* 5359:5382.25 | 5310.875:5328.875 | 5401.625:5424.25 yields -3.9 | 9.31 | 10.4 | 8.5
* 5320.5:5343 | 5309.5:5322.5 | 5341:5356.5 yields 0.6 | 9.29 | 9.44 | 10.2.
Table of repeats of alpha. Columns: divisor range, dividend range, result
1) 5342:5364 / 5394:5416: 0.84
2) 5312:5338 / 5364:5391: 1.06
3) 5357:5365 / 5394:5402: 0.79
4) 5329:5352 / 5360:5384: 1.07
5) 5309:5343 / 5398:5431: 0.93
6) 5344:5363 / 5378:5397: 0.84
